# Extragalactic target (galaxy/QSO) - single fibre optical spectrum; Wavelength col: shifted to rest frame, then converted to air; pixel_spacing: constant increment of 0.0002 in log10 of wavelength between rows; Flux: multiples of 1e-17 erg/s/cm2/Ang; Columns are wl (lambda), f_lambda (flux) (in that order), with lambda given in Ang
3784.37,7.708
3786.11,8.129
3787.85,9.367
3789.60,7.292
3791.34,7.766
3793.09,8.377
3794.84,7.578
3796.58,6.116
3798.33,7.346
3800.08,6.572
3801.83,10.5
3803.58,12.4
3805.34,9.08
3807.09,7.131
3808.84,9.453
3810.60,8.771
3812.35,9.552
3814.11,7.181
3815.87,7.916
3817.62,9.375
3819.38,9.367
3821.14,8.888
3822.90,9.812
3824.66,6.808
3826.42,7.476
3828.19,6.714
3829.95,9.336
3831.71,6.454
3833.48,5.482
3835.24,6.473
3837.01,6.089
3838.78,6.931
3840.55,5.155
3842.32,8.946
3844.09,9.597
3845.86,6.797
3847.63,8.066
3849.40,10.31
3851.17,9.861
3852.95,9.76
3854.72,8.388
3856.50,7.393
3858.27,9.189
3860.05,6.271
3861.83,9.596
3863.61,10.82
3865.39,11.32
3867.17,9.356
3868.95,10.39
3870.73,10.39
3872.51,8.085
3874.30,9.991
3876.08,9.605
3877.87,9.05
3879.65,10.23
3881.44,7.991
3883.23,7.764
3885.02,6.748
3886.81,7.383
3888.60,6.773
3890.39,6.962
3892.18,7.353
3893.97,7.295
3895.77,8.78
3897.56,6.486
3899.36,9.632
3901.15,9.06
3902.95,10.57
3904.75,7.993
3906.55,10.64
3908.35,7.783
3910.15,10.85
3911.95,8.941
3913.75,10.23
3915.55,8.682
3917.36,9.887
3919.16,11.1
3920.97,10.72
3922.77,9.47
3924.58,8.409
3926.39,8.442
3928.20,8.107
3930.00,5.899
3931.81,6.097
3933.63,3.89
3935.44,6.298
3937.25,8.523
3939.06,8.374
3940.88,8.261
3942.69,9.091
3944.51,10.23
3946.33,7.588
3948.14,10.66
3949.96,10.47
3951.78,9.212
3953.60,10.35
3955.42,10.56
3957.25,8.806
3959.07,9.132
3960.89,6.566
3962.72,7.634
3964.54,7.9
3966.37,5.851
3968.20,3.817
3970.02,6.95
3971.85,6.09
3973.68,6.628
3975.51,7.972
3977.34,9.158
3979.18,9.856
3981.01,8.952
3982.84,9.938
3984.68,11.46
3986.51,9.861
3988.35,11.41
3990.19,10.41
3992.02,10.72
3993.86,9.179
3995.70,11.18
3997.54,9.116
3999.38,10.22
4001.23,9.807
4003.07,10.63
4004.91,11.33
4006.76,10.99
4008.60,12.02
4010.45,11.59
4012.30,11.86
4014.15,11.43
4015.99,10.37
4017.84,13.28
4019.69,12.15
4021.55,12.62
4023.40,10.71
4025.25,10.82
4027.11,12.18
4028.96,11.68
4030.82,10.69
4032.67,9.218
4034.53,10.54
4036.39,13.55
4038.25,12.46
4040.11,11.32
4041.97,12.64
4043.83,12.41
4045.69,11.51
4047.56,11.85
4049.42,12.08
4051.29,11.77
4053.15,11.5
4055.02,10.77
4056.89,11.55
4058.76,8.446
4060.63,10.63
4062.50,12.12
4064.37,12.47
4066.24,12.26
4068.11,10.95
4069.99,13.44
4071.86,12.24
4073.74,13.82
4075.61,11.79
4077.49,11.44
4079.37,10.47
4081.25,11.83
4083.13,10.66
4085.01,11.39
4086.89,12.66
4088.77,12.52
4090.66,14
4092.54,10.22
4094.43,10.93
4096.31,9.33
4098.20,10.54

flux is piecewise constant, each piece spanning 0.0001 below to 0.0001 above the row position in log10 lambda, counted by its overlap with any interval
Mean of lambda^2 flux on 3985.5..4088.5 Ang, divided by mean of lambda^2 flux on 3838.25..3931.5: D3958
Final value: 1.41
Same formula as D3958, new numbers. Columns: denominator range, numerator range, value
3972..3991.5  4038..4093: 1.30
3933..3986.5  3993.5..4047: 1.40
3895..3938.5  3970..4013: 1.20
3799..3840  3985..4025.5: 1.49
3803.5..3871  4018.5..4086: 1.53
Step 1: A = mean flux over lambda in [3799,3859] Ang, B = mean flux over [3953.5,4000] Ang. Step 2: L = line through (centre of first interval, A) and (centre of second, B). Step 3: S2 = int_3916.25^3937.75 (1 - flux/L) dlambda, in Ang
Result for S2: 1.4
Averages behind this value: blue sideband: 8.26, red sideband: 8.8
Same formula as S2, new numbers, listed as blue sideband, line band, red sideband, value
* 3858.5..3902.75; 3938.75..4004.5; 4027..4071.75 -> 7.86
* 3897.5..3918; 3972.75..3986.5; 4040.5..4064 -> 1.61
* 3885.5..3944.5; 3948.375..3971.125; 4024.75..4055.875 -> 3.21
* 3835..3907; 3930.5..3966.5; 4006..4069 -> 5.94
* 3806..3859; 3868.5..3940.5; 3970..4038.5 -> 4.65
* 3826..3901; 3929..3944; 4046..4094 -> 3.71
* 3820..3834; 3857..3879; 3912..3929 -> -2.63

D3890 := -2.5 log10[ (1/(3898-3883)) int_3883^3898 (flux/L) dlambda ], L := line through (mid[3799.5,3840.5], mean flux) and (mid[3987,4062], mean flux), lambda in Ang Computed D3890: 0.25 mag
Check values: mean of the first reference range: 8.11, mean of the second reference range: 11.2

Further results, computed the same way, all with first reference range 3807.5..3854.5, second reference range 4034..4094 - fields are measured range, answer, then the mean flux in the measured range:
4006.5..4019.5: -0.07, 11.7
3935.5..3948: 0.14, 8.64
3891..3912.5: 0.06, 8.76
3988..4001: 0.05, 10.2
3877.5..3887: 0.09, 8.21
